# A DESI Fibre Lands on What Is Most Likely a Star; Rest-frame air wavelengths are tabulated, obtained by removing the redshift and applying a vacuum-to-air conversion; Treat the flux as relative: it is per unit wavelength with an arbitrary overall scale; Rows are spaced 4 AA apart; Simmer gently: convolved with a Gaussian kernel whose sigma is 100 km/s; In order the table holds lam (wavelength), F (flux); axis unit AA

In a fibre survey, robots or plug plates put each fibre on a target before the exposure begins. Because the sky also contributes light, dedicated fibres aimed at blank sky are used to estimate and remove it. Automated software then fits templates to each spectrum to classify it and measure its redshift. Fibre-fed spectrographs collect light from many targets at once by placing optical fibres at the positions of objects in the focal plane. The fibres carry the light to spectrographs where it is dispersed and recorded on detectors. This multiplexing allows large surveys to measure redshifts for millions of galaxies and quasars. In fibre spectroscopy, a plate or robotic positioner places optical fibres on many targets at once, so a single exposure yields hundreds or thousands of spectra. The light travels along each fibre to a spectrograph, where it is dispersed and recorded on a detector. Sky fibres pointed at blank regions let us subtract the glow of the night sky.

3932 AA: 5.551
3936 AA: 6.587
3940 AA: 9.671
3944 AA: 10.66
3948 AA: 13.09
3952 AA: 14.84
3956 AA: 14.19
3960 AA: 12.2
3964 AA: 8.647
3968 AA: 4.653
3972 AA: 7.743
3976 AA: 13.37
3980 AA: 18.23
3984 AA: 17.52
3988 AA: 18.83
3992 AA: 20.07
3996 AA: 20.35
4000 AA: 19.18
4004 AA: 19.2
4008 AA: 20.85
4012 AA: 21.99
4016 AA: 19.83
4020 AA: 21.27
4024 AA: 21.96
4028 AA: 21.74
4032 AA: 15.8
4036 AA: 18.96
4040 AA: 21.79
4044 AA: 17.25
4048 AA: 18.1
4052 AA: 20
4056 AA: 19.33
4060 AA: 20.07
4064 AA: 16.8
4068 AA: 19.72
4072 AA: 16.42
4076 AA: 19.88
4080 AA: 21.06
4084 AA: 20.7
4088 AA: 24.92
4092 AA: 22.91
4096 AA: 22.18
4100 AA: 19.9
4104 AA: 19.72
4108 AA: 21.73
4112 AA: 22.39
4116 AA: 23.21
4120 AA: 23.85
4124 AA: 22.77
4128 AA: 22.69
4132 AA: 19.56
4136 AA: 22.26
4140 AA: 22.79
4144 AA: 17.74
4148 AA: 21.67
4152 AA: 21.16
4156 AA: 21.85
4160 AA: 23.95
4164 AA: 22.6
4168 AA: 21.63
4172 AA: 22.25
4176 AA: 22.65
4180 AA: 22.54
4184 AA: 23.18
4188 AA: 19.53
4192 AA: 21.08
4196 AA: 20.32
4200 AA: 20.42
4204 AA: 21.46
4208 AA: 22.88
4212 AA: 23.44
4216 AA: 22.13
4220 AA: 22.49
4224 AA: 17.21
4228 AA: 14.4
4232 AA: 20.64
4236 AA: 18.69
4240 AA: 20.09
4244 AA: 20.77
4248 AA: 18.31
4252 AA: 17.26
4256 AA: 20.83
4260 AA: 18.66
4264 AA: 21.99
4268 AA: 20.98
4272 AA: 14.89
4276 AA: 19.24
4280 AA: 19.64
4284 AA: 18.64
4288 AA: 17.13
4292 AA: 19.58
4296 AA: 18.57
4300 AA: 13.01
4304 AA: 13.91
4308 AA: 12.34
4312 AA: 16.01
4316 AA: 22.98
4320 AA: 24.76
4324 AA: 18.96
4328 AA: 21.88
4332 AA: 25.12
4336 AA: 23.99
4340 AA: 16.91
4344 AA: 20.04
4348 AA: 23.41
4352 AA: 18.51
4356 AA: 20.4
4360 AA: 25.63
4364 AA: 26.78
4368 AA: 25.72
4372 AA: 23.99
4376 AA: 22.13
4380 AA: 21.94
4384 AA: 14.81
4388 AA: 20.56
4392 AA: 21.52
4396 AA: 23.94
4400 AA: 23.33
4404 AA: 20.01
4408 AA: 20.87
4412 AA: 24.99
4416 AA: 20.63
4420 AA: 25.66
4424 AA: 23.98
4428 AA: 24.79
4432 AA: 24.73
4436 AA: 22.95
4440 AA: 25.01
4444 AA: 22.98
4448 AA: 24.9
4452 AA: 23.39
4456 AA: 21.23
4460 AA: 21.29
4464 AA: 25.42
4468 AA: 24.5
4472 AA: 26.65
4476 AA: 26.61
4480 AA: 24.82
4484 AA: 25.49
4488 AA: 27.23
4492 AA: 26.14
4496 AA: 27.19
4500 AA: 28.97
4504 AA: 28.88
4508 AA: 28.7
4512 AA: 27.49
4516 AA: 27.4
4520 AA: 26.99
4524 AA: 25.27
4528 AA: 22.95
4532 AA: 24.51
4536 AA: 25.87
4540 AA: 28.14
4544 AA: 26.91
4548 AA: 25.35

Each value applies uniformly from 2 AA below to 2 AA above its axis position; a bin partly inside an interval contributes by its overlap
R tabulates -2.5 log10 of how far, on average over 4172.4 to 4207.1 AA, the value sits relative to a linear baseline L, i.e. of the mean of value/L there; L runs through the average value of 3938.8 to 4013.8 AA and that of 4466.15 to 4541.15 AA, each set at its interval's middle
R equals -0.10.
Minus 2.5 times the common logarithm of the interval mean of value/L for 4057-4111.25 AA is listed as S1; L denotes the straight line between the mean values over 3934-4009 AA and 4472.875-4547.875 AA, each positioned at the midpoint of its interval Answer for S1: -0.22 mag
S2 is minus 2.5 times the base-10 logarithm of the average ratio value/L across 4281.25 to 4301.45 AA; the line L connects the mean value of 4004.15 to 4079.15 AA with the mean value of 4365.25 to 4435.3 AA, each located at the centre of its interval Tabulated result 0.23 mag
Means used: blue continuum 19.6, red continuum 22.6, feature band 17.6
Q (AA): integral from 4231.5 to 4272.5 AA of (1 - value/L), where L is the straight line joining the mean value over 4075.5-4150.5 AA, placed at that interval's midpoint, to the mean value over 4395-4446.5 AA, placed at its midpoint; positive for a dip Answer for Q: 5.43 AA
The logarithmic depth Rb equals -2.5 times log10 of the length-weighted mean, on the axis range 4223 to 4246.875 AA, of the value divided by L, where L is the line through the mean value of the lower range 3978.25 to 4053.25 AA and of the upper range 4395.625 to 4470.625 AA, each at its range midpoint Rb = 0.159 mag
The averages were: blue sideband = 19.6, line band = 18.7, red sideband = 23.4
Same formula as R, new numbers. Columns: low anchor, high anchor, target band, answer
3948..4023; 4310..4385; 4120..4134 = -0.190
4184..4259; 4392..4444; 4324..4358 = 0.047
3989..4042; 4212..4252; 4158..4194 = -0.128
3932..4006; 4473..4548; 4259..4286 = 0.093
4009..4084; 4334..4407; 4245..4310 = 0.186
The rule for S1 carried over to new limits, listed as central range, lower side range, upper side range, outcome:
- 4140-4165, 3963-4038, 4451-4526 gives -0.073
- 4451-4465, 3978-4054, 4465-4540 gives 0.145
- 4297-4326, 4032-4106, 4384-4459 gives 0.247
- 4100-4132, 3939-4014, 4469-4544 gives -0.211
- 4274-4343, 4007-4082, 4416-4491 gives 0.196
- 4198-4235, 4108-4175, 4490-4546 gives 0.123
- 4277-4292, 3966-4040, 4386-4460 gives 0.146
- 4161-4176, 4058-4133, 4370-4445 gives -0.045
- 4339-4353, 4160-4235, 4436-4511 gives 0.175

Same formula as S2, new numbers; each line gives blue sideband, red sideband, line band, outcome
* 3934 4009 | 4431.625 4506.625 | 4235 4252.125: 0.05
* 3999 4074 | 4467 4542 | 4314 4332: 0.06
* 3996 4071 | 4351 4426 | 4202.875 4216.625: -0.08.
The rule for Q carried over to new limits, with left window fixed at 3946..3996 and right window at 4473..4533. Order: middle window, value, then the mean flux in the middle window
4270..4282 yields 1.8 AA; 17.9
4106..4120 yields -4.3 AA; 22.6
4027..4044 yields -4.1 AA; 19.2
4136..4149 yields -2.1 AA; 20.9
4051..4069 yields -3.5 AA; 19.1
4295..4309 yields 4.8 AA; 14.3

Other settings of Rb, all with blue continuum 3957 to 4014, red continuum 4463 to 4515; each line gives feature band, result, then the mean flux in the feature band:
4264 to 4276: 0.172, 18.8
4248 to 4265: 0.126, 19.4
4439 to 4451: 0.074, 24.2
